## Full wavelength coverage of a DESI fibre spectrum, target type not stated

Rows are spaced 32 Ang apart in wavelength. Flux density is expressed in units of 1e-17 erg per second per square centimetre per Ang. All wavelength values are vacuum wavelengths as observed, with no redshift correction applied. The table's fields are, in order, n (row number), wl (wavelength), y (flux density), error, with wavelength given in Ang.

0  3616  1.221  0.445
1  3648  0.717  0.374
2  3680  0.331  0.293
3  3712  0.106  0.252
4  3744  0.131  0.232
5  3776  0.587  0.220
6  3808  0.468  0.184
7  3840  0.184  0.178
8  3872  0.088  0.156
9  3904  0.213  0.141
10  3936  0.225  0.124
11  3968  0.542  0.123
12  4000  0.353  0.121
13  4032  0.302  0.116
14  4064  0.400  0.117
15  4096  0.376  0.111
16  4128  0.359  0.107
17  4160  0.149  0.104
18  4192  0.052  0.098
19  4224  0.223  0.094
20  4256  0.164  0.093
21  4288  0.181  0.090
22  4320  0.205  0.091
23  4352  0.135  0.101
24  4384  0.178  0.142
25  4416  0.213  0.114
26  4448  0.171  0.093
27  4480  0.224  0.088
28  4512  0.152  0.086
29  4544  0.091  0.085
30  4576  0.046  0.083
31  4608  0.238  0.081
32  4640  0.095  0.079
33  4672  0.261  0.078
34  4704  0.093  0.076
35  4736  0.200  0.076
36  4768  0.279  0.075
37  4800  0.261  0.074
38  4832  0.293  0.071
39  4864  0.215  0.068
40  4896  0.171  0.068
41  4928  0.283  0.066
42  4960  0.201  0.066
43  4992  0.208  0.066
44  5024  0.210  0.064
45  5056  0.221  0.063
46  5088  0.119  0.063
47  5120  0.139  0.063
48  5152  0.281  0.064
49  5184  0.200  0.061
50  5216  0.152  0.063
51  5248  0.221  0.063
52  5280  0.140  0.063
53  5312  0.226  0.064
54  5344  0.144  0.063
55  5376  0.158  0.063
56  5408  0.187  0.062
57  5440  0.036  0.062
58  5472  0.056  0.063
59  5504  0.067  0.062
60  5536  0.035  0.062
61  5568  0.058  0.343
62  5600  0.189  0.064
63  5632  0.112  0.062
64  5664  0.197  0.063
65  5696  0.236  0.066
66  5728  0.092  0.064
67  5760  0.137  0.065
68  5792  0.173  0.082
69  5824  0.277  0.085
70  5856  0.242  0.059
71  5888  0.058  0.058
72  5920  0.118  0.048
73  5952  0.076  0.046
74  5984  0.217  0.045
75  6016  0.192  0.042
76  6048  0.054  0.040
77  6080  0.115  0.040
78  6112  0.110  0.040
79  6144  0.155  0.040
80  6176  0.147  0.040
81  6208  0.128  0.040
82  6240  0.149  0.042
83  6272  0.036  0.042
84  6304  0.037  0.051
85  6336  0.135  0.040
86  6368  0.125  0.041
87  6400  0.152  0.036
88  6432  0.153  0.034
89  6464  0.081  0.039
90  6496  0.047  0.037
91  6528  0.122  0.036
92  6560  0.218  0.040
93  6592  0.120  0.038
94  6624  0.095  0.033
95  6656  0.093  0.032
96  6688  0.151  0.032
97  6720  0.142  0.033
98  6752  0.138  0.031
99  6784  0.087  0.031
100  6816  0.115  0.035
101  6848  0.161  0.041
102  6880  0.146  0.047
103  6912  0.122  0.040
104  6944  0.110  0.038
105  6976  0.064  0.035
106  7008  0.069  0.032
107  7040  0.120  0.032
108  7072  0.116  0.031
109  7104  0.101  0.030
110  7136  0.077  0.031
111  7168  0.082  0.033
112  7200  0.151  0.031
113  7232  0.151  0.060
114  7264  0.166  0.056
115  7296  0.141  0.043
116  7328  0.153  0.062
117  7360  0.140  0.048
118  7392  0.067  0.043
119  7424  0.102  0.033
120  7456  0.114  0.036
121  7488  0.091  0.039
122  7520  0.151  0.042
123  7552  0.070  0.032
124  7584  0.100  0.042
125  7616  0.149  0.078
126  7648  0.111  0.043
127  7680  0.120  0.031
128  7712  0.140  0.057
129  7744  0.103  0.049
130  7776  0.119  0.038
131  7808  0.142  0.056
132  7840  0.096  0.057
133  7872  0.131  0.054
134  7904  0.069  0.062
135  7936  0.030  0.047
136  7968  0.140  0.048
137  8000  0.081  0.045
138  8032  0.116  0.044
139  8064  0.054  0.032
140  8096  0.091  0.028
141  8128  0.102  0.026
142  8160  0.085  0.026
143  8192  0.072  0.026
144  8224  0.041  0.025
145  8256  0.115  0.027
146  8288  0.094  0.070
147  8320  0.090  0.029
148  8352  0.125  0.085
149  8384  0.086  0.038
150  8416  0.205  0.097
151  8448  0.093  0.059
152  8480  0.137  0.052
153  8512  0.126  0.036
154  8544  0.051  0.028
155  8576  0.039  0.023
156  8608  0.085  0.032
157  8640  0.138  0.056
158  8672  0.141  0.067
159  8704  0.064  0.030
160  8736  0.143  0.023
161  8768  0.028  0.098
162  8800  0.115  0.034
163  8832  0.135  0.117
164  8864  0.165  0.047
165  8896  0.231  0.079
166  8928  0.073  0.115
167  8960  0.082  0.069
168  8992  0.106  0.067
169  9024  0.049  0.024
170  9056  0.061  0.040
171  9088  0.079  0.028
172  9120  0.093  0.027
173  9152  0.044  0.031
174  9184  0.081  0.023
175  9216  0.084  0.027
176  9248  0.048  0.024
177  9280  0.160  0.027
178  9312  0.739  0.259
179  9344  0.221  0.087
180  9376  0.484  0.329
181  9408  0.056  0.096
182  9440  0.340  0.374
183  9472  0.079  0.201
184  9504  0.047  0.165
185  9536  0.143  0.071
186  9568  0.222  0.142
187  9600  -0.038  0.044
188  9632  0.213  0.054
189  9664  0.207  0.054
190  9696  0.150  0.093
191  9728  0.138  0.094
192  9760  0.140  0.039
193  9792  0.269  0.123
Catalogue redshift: 1.495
